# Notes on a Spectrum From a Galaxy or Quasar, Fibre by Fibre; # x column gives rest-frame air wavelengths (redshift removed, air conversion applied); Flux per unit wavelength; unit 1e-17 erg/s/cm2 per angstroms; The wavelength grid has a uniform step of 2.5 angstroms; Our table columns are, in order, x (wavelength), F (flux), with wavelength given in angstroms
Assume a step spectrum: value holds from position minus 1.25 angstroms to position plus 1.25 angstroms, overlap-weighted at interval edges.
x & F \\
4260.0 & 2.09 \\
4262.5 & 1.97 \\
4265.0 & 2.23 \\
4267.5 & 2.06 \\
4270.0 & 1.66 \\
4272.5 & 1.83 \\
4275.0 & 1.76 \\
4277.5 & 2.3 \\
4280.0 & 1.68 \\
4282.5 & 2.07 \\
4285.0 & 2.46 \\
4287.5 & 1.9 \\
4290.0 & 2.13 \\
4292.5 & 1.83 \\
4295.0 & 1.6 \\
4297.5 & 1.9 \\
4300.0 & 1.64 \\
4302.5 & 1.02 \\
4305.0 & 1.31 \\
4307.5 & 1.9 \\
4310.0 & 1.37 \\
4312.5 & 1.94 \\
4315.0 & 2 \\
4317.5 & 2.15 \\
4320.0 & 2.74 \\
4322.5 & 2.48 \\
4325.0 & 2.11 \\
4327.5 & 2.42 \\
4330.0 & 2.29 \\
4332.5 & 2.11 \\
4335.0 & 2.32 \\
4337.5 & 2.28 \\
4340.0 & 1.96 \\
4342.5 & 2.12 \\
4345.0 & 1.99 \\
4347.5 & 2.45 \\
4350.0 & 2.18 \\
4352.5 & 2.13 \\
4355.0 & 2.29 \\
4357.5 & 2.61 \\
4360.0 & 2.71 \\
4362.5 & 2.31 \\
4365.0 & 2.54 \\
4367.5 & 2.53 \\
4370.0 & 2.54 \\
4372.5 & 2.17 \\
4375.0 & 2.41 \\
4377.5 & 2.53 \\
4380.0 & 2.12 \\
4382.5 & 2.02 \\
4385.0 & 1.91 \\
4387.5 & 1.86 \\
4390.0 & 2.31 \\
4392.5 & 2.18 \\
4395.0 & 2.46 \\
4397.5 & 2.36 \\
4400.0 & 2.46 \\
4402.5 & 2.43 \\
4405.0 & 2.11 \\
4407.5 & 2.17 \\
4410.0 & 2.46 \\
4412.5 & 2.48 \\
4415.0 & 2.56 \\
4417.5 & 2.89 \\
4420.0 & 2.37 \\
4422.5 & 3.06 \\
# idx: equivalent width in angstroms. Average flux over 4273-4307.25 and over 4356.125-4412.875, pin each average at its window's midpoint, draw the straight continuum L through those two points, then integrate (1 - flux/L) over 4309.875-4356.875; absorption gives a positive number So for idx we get -3.4 angstroms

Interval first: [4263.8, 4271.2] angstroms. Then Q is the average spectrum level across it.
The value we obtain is 1.98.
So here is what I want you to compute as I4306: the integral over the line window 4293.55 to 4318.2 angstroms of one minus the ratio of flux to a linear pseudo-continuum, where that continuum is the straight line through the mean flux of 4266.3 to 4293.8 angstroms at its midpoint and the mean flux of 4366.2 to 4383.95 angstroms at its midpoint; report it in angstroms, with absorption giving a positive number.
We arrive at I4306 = 4.7 angstroms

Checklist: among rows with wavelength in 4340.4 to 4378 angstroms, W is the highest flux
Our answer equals 2.71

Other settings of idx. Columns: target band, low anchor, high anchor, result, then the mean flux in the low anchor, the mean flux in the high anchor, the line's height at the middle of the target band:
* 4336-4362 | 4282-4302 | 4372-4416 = -1.97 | 1.9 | 2.28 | 2.11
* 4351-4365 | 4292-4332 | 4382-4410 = -2.21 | 1.92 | 2.22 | 2.09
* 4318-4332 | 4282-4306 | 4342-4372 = -2.10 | 1.78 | 2.37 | 2.07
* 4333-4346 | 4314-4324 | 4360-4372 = 1.46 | 2.35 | 2.48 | 2.41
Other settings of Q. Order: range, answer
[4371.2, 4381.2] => 2.31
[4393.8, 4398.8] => 2.41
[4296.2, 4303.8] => 1.52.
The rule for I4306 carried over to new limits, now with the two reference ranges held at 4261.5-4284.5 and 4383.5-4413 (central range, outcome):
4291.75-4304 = 2.7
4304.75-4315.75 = 1.8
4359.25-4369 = -1.5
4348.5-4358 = -0.6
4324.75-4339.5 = -1.0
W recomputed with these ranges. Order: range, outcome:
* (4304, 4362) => 2.74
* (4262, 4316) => 2.46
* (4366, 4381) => 2.54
